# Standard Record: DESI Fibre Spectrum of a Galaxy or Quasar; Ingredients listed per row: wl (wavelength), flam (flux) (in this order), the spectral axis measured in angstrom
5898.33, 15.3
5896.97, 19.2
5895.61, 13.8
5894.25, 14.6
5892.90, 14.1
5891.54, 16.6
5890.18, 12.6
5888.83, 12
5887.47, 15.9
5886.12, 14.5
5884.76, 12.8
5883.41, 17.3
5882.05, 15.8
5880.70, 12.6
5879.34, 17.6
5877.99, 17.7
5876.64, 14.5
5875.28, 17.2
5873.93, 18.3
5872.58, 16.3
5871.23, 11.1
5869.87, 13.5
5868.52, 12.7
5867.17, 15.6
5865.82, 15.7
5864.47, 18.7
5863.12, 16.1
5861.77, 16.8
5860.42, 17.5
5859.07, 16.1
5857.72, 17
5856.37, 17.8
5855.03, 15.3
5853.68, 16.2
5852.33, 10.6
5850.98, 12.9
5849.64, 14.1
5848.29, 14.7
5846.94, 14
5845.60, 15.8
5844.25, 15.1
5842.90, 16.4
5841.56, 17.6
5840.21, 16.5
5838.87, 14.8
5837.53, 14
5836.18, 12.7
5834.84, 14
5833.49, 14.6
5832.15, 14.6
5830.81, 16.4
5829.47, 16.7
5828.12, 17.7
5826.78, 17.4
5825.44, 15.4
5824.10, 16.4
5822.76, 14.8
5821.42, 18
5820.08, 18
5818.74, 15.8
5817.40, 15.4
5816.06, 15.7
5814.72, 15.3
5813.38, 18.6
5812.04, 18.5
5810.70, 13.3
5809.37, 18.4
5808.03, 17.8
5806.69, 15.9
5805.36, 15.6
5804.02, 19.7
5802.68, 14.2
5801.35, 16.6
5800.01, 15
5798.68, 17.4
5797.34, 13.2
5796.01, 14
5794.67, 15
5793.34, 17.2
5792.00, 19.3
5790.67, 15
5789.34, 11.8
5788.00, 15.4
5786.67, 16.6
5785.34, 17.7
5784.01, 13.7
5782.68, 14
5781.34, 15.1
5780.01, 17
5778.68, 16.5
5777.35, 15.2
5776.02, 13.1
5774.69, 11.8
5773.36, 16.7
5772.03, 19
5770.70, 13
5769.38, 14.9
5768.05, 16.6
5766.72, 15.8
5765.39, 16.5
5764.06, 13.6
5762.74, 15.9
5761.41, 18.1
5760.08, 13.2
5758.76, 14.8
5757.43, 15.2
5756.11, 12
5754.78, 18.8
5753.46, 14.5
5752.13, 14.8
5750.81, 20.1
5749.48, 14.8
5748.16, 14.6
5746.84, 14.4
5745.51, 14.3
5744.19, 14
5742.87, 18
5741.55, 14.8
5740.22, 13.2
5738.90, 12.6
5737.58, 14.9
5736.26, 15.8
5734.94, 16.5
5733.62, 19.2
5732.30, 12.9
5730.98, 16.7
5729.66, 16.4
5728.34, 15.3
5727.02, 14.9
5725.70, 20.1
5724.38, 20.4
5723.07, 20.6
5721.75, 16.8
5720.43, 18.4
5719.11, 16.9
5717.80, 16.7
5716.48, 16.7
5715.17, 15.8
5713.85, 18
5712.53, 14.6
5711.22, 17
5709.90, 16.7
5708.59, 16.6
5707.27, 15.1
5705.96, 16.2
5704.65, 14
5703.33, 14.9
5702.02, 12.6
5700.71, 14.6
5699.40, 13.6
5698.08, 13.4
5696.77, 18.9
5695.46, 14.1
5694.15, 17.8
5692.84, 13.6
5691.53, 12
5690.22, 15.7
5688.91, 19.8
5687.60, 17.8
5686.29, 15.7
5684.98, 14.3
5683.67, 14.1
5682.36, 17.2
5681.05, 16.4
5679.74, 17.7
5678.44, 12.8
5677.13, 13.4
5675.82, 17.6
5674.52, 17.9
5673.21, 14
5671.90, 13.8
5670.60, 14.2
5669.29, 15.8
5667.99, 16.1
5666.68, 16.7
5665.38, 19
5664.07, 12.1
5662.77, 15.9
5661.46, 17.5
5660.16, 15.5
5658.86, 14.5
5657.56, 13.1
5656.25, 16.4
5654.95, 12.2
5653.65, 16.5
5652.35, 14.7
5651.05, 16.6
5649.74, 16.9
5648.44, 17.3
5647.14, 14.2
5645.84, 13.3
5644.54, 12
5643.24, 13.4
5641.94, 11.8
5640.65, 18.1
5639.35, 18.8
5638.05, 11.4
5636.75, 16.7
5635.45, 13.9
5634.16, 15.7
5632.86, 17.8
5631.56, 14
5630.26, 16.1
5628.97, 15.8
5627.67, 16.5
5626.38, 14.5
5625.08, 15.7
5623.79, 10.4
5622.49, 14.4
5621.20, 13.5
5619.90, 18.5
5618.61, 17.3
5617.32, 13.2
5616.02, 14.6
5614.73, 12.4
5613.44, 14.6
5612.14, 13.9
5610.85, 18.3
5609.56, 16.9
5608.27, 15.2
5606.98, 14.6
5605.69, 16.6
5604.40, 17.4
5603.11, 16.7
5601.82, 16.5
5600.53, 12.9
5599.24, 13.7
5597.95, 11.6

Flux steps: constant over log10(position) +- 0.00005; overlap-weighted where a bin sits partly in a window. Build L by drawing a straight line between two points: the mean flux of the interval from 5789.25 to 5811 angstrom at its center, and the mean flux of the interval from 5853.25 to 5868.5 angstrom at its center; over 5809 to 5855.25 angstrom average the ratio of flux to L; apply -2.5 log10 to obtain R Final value 0.05 mag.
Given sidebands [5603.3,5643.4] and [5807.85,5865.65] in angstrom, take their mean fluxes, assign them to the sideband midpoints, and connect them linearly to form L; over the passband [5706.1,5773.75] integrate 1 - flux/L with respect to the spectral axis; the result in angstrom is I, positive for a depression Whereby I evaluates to -1.8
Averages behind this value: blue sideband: 15.3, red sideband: 15.9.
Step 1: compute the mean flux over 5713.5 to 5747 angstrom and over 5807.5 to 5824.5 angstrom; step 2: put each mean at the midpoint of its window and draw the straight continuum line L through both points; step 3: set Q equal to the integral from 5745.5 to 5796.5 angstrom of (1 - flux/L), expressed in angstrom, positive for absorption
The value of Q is 3.3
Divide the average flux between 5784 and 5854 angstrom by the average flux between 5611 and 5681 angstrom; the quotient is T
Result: 1.04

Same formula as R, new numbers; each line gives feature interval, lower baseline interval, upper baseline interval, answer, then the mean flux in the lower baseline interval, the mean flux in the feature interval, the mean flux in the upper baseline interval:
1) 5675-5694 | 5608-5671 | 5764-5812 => -0.02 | 15.2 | 15.7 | 15.7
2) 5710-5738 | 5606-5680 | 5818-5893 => -0.11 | 15.2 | 16.9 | 15.5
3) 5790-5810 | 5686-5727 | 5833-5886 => -0.04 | 16.3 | 16.3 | 15.3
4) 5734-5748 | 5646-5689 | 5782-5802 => 0.04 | 15.6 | 14.9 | 15.5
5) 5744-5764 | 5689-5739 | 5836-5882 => 0.04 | 16.1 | 15.3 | 15.4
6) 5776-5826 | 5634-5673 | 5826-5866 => -0.03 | 15.1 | 16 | 15.6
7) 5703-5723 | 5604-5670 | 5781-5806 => -0.07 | 15.3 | 16.4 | 15.6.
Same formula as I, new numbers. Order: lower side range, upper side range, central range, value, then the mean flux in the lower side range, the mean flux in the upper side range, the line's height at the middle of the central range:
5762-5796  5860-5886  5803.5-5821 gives -1.4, 15.4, 15.6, 15.5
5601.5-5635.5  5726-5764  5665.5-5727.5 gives -2.6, 15.4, 15.4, 15.4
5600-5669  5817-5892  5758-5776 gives 0.1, 15.3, 15.5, 15.4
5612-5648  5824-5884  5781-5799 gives 0.0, 14.8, 15.5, 15.3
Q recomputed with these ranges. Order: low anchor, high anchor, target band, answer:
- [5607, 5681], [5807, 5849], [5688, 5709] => 0.3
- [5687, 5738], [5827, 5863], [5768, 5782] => 0.5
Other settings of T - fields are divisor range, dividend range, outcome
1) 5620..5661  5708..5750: 1.08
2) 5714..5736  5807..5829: 0.97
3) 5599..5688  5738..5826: 1.02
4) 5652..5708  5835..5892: 0.99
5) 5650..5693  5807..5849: 1.03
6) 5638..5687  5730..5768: 1.01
